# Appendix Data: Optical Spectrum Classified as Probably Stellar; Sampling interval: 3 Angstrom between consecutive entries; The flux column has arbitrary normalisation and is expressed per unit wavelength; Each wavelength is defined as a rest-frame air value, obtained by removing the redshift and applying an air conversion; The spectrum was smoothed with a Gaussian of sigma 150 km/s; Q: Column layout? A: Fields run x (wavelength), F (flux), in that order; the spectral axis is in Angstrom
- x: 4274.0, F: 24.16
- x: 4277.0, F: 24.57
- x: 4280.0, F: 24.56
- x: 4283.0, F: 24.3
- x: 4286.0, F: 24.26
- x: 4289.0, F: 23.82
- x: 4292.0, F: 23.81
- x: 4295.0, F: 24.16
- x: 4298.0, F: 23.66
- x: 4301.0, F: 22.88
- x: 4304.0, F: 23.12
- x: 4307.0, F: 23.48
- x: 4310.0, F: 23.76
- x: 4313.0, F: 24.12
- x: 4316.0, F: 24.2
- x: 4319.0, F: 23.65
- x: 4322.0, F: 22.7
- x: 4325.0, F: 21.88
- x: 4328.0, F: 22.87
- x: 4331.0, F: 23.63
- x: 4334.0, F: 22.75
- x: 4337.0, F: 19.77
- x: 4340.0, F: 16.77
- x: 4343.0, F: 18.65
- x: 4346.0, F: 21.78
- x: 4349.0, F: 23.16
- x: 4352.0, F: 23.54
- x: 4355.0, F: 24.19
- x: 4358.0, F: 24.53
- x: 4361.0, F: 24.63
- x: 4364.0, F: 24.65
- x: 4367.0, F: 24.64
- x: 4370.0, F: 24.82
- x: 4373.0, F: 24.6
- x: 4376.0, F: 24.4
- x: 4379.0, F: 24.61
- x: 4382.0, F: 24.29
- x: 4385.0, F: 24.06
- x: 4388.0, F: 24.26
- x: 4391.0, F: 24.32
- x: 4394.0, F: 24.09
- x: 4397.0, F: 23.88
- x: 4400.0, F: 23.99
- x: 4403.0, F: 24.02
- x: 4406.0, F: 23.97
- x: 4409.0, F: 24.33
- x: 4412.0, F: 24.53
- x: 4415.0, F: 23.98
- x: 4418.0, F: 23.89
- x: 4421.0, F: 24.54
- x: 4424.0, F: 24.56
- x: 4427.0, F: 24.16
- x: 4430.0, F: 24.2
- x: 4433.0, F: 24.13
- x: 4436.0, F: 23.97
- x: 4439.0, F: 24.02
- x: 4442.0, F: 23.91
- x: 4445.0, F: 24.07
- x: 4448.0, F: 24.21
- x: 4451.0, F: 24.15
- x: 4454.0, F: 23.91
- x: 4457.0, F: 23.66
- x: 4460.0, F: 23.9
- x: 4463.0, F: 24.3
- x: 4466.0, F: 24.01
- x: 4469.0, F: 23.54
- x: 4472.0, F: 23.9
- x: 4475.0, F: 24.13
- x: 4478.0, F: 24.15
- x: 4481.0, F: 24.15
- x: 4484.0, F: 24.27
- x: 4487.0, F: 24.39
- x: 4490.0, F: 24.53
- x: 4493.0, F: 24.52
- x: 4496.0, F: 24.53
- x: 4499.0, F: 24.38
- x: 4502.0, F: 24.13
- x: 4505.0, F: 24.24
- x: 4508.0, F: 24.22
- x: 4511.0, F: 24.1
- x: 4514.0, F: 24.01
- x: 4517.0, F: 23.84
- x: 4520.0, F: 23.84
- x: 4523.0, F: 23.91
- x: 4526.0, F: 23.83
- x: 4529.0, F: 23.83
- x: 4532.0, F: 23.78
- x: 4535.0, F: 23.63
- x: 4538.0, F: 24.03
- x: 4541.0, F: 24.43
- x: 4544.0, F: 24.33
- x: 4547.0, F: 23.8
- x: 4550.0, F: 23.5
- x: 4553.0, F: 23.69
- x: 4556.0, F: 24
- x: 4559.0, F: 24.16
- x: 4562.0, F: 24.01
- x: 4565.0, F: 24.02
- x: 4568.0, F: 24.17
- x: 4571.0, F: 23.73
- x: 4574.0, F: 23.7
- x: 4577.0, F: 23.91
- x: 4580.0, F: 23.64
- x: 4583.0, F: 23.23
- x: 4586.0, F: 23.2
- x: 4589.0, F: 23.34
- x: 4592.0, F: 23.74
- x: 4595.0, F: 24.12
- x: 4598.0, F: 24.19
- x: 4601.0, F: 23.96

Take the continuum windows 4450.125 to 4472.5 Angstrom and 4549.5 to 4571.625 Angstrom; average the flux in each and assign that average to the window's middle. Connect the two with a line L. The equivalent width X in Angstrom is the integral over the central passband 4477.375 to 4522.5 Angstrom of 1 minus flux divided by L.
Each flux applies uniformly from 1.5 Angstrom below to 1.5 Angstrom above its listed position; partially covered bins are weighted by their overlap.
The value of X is -0.5 Angstrom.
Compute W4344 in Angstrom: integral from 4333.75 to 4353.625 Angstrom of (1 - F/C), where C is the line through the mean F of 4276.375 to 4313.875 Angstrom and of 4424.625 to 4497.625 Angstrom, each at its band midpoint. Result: 2.59 Angstrom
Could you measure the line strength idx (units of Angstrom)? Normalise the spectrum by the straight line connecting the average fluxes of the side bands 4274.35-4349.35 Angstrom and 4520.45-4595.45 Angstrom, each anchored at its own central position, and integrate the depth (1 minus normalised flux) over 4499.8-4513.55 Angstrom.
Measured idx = -0.31 Angstrom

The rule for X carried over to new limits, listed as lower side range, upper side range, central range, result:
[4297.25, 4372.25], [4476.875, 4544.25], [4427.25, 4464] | -0.5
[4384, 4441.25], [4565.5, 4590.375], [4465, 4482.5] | 0.0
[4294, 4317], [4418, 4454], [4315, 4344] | 2.5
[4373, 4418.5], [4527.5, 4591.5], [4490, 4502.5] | -0.2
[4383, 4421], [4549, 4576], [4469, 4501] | -0.3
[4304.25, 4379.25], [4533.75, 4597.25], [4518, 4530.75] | -0.1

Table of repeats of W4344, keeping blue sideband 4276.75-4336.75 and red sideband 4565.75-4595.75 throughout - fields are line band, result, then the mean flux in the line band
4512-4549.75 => -0.45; 23.9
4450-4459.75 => -0.12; 23.9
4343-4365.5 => 0.09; 23.4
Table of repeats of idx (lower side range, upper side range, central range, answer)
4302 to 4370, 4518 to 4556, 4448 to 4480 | -0.6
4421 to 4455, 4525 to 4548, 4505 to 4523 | 0.0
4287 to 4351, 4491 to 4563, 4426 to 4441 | -0.4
